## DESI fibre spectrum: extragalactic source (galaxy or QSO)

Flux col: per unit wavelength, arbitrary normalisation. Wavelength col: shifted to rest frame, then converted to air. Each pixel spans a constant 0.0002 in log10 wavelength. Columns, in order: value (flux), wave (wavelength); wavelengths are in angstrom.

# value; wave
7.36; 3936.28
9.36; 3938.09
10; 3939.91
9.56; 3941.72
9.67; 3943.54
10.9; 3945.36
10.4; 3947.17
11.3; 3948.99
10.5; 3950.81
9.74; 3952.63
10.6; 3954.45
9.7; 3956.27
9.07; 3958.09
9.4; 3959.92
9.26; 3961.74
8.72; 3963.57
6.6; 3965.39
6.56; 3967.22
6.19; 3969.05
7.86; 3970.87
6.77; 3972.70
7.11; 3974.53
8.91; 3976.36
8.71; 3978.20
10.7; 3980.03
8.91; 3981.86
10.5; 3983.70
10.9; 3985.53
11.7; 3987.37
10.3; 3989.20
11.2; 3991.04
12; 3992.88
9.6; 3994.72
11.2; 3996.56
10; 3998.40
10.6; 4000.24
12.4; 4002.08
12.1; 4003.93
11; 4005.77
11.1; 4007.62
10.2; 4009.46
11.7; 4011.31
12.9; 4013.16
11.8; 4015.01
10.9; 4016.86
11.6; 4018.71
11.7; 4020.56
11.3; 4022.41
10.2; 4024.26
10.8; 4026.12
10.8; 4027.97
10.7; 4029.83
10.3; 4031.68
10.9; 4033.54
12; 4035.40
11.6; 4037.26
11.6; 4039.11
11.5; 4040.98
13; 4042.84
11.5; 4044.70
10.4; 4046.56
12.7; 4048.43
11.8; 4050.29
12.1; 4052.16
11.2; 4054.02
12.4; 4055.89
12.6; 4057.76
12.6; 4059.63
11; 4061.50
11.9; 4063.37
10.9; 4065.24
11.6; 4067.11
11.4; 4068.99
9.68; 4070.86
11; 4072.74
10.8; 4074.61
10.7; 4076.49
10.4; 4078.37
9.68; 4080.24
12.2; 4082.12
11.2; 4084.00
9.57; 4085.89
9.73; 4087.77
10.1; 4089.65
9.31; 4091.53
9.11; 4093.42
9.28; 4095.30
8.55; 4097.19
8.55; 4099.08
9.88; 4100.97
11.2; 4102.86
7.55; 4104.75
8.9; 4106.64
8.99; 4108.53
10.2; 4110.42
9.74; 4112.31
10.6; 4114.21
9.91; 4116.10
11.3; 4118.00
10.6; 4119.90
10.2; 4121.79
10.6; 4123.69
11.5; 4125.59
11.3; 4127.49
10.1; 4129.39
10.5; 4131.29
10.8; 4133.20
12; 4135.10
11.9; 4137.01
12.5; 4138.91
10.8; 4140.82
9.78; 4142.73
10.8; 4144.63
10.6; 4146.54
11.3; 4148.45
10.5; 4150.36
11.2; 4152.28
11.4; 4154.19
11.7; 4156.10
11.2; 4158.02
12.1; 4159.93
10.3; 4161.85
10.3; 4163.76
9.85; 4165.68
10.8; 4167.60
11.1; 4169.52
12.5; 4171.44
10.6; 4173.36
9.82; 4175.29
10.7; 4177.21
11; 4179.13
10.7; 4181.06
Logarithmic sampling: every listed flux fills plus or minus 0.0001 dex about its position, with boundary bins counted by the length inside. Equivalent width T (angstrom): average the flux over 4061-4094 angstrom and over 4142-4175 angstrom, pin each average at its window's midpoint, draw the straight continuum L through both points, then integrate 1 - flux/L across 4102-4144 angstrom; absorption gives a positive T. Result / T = 1.08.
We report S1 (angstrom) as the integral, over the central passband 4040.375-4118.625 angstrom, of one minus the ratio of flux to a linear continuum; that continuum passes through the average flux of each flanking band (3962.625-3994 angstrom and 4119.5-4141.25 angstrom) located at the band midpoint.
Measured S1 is -1.9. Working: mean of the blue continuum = 9.04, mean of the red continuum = 11.1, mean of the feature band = 10.6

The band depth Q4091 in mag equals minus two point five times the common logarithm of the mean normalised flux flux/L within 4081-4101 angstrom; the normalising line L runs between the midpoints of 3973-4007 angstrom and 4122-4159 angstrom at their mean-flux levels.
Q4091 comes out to 0.11 mag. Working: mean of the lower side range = 10.4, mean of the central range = 9.76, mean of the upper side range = 11.1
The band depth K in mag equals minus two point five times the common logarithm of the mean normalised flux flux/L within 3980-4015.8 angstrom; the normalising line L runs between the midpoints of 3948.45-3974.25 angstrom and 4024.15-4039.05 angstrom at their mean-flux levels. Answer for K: -0.12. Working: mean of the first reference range 8.65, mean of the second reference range 11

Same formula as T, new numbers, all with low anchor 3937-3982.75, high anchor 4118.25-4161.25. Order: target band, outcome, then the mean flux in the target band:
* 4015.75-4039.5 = -3.1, 11.1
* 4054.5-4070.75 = -2.4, 11.7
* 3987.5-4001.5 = -2.0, 10.8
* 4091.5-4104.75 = 1.6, 9.28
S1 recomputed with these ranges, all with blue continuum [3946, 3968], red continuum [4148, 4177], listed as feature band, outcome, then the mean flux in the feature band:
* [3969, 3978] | 1.8 angstrom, 7.59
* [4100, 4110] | 1.1 angstrom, 9.35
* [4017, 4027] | -1.3 angstrom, 11.1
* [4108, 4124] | 0.5 angstrom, 10.3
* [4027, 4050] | -3.3 angstrom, 11.4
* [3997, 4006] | -1.4 angstrom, 11.2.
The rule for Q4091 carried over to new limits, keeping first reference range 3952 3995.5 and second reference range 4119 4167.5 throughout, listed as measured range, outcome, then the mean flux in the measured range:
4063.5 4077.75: -0.07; 10.9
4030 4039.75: -0.14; 11.2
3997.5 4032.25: -0.16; 11.2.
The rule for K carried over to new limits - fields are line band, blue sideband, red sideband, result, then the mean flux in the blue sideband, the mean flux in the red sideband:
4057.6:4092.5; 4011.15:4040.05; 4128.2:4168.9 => 0.03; 11.3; 11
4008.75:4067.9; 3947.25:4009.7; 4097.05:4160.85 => -0.14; 9.75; 10.6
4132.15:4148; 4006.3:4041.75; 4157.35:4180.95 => -0.02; 11.2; 10.8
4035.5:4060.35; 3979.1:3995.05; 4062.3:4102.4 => -0.15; 10.7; 10.3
